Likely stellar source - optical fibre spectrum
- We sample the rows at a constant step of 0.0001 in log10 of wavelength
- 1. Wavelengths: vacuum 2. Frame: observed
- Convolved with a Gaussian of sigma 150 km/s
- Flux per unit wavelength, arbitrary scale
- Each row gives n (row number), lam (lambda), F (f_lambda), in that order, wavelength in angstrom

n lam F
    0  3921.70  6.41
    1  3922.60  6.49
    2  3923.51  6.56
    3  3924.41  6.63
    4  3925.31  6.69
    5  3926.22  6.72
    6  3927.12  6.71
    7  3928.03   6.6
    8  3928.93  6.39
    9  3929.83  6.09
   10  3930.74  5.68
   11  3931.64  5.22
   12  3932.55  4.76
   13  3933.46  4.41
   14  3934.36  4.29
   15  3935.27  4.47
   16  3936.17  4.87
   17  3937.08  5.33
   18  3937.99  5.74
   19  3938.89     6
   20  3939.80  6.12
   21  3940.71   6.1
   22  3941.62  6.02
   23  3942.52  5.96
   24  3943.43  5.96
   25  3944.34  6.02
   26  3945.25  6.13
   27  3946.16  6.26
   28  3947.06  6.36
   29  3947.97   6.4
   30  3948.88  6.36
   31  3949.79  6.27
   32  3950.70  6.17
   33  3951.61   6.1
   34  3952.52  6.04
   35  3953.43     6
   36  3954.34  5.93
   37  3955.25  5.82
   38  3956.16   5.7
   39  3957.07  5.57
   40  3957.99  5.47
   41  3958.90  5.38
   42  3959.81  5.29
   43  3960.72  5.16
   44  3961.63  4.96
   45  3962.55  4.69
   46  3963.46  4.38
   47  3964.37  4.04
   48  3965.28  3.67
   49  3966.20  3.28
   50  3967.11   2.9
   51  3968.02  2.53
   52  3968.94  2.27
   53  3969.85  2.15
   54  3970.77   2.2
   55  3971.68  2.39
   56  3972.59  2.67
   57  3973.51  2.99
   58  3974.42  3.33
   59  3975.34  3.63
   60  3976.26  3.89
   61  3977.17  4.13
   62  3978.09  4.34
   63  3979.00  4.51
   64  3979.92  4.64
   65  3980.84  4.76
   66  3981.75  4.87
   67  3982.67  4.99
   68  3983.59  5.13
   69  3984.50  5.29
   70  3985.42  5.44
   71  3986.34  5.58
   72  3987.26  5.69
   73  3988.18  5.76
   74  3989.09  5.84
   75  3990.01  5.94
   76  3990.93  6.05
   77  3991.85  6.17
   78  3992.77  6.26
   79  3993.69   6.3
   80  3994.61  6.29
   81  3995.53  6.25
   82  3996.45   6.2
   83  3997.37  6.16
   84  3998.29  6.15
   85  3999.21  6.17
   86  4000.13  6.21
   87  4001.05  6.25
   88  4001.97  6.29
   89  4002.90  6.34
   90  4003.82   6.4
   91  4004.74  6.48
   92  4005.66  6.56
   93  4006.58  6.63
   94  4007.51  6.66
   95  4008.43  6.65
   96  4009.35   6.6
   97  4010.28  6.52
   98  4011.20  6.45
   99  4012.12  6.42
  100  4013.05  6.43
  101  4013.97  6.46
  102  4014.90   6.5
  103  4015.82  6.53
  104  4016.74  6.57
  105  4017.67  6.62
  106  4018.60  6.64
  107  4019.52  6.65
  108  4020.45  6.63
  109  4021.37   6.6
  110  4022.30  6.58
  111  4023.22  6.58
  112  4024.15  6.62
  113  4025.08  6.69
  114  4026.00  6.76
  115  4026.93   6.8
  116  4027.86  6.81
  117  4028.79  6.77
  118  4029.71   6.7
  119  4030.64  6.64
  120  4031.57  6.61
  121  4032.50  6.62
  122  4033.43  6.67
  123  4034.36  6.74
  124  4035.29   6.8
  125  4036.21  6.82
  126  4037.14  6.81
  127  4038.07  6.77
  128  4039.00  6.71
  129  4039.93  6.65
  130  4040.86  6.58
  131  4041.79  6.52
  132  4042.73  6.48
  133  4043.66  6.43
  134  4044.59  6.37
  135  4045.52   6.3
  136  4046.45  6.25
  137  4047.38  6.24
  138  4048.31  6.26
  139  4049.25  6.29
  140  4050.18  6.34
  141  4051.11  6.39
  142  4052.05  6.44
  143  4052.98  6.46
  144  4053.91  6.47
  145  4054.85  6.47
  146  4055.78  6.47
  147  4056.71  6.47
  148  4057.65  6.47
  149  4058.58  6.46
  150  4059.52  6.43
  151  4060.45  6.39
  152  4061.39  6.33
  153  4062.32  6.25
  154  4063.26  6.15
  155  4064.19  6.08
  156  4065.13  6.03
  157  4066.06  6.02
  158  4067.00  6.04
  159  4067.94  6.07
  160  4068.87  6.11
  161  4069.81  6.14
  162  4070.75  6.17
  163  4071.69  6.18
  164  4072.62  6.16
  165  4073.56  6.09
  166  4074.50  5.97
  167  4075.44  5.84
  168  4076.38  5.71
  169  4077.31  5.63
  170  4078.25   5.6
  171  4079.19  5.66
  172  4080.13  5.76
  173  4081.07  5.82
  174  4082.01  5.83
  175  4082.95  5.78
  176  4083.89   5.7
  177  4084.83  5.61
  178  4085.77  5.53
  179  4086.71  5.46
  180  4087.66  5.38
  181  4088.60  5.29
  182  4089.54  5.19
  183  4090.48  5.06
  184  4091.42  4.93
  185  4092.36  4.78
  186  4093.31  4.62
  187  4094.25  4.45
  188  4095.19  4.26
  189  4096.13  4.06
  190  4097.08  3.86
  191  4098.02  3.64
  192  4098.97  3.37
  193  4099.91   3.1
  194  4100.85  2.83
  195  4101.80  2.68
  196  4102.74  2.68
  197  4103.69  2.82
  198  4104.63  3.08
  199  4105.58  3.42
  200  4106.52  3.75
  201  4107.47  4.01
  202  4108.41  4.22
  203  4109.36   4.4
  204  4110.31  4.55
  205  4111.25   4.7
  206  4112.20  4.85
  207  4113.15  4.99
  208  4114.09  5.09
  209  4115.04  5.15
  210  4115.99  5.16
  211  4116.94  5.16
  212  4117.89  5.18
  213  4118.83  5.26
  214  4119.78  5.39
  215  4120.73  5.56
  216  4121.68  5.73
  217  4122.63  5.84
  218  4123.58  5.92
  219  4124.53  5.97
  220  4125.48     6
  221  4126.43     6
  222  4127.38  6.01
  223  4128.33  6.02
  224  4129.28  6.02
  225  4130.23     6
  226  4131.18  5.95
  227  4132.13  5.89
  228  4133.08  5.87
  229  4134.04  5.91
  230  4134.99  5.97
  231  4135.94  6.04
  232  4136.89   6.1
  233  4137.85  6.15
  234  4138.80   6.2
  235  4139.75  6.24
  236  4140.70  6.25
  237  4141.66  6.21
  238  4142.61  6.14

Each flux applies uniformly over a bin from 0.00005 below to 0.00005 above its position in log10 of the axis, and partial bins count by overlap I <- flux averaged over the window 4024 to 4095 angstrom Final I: 6.14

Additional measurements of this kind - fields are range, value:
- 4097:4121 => 4.18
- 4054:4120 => 5.18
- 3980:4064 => 6.34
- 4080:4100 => 4.9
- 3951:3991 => 4.57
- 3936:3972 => 5.11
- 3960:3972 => 3.48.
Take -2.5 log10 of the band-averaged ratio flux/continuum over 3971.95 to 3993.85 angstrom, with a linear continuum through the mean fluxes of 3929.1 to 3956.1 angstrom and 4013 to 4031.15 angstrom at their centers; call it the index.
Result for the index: 0.26 mag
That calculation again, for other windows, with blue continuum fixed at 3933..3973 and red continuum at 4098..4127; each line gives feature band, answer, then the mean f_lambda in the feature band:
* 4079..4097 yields -0.12 mag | 5.18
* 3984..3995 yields -0.20 mag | 5.88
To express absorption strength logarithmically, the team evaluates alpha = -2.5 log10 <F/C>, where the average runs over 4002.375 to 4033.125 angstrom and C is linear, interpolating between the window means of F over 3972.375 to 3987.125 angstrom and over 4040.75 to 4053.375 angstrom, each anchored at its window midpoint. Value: -0.19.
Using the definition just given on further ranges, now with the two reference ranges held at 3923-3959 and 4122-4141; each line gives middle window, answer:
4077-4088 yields 0.06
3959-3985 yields 0.45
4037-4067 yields -0.08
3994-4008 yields -0.07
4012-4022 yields -0.11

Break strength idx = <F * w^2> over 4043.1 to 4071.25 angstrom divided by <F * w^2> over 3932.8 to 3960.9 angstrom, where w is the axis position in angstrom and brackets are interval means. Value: 1.16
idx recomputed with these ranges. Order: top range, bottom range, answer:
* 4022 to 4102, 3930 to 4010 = 1.17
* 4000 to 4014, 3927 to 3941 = 1.22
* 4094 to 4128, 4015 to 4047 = 0.71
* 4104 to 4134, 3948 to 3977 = 1.26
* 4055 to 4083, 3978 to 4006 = 1.09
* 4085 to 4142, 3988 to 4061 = 0.81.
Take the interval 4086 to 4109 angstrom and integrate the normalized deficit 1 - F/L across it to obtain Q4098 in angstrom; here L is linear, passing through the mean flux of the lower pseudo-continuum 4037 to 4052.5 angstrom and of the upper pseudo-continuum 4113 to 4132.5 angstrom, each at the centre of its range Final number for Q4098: 7.23 angstrom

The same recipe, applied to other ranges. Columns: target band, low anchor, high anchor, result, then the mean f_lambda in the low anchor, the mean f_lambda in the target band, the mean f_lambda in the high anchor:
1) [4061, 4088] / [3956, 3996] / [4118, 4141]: -2.3 angstrom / 4.6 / 5.9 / 5.92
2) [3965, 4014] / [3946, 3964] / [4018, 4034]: 8.1 angstrom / 5.7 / 5.19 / 6.67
